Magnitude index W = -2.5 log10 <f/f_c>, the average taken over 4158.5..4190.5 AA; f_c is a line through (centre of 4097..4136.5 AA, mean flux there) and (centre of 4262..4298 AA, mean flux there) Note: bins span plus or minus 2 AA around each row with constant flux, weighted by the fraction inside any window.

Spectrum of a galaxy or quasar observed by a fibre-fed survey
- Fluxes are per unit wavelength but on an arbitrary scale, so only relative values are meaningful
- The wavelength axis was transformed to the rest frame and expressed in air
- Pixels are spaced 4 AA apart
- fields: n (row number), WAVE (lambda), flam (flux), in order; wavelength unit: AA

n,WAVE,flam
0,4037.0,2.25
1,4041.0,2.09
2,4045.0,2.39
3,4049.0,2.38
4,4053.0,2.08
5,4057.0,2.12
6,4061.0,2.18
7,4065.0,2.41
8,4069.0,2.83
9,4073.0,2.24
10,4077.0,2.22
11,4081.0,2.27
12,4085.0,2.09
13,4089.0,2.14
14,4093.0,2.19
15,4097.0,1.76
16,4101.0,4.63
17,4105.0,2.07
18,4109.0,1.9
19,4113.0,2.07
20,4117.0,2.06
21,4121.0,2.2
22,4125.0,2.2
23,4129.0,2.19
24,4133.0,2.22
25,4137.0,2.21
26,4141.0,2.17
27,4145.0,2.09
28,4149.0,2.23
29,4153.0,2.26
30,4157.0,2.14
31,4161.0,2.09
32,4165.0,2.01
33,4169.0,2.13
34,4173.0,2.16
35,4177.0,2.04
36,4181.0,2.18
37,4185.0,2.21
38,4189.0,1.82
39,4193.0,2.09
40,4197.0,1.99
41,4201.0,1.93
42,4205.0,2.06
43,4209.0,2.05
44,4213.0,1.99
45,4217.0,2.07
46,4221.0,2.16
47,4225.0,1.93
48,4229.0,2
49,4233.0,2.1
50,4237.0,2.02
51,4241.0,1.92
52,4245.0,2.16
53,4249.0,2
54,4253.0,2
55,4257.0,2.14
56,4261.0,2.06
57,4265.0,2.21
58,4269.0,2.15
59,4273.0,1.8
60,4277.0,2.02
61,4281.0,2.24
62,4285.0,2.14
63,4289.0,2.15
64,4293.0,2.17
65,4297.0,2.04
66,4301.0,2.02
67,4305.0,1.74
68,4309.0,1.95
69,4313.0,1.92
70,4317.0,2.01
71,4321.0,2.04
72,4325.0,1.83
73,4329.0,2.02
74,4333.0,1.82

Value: 0.09 mag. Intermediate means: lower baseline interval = 2.35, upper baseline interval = 2.1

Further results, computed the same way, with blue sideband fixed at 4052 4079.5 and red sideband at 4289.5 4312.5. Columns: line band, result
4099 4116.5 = -0.16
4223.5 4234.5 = 0.04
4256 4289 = -0.04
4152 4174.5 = 0.02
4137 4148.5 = 0.02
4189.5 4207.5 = 0.07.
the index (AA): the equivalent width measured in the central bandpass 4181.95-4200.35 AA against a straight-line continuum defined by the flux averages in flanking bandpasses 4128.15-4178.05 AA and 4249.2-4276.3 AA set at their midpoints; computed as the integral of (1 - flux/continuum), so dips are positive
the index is 0.8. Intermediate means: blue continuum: 2.15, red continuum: 2.05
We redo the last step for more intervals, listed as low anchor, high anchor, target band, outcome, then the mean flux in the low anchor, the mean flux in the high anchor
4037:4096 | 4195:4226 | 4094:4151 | -3.2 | 2.25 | 2.03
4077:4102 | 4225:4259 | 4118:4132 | 0.8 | 2.41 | 2.04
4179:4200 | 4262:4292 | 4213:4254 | 0.8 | 2.05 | 2.1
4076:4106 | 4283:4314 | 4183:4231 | 3.9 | 2.44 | 2.02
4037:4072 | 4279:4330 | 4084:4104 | -2.7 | 2.3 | 2.02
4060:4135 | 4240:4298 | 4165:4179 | 0.7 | 2.31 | 2.08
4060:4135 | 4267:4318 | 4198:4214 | 1.1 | 2.31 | 2.03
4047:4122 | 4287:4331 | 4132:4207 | 2.9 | 2.31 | 1.99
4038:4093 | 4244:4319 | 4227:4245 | 0.6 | 2.26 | 2.05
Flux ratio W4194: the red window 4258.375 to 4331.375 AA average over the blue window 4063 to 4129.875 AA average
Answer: 0.87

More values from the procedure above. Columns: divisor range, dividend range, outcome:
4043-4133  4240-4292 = 0.91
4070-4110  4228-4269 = 0.87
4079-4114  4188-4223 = 0.86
